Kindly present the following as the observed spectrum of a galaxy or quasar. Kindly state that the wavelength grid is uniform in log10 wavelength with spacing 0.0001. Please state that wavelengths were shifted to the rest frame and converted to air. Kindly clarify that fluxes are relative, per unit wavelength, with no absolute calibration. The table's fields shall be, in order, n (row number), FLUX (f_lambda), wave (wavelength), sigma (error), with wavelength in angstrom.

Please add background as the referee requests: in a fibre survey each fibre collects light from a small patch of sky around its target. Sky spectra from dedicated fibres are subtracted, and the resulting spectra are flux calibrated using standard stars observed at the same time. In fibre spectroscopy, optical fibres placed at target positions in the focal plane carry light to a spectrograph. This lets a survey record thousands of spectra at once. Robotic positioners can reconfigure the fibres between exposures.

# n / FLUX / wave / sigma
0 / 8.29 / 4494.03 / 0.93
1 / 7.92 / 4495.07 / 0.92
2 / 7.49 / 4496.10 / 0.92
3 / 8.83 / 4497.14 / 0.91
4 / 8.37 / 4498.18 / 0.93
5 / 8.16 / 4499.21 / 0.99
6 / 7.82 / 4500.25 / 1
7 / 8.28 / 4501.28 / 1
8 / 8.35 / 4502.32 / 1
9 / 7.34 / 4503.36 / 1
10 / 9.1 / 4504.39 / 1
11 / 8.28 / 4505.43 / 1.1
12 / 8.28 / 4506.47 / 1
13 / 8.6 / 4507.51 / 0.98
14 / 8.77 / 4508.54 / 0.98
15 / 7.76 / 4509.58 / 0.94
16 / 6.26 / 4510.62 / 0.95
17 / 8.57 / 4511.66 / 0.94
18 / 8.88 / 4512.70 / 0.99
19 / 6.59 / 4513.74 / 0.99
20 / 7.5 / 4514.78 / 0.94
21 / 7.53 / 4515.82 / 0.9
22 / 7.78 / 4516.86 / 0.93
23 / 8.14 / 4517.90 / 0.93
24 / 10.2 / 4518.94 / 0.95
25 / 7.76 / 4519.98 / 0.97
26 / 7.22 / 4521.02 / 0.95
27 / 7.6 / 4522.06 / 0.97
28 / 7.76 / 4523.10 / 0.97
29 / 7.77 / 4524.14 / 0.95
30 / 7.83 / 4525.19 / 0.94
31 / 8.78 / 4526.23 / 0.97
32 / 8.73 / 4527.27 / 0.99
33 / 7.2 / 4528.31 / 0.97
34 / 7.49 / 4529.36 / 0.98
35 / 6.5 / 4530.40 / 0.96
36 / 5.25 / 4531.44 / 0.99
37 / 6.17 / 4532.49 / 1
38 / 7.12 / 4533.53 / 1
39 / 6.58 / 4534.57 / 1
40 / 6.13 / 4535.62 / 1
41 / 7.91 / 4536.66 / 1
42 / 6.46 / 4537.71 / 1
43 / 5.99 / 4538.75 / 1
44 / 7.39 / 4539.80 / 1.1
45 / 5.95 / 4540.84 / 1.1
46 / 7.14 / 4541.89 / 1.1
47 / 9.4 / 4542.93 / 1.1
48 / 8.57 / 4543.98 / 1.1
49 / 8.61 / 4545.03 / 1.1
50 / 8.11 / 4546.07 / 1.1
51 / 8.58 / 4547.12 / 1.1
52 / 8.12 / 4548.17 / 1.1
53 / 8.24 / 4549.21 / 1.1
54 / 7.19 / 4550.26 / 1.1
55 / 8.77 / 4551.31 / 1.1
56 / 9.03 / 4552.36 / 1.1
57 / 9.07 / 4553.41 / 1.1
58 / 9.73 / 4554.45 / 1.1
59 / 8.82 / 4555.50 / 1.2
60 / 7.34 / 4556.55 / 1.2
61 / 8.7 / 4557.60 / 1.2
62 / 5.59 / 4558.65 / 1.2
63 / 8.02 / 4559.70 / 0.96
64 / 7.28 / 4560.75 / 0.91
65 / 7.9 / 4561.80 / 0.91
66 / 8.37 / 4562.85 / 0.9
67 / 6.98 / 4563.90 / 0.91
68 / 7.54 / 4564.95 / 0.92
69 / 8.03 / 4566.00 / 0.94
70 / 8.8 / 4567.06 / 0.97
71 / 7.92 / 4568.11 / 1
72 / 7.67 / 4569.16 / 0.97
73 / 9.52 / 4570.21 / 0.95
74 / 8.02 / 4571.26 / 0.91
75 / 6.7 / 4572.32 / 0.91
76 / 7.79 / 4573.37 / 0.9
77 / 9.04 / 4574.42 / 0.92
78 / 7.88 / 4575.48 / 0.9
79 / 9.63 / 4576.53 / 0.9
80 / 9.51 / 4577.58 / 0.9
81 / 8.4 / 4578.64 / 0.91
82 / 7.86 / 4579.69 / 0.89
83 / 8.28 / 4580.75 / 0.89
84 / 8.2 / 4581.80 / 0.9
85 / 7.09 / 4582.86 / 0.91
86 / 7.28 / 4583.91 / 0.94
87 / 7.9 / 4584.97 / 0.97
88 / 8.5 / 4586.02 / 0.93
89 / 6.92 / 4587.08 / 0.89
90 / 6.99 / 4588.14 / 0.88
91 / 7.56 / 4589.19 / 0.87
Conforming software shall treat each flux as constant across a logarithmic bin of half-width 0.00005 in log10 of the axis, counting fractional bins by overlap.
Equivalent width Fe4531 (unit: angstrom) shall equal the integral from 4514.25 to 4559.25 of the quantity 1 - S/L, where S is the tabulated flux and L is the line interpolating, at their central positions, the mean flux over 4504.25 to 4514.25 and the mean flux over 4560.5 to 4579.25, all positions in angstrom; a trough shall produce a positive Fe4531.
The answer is 2.2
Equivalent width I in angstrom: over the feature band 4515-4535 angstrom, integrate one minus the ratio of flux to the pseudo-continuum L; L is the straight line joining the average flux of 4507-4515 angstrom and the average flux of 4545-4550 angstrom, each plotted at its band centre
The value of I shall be 1.2 angstrom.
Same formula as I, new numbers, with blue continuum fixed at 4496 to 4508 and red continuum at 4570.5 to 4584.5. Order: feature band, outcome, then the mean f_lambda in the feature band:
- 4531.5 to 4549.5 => 1.8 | 7.37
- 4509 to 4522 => 0.6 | 7.84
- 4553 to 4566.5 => 0.4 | 7.95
